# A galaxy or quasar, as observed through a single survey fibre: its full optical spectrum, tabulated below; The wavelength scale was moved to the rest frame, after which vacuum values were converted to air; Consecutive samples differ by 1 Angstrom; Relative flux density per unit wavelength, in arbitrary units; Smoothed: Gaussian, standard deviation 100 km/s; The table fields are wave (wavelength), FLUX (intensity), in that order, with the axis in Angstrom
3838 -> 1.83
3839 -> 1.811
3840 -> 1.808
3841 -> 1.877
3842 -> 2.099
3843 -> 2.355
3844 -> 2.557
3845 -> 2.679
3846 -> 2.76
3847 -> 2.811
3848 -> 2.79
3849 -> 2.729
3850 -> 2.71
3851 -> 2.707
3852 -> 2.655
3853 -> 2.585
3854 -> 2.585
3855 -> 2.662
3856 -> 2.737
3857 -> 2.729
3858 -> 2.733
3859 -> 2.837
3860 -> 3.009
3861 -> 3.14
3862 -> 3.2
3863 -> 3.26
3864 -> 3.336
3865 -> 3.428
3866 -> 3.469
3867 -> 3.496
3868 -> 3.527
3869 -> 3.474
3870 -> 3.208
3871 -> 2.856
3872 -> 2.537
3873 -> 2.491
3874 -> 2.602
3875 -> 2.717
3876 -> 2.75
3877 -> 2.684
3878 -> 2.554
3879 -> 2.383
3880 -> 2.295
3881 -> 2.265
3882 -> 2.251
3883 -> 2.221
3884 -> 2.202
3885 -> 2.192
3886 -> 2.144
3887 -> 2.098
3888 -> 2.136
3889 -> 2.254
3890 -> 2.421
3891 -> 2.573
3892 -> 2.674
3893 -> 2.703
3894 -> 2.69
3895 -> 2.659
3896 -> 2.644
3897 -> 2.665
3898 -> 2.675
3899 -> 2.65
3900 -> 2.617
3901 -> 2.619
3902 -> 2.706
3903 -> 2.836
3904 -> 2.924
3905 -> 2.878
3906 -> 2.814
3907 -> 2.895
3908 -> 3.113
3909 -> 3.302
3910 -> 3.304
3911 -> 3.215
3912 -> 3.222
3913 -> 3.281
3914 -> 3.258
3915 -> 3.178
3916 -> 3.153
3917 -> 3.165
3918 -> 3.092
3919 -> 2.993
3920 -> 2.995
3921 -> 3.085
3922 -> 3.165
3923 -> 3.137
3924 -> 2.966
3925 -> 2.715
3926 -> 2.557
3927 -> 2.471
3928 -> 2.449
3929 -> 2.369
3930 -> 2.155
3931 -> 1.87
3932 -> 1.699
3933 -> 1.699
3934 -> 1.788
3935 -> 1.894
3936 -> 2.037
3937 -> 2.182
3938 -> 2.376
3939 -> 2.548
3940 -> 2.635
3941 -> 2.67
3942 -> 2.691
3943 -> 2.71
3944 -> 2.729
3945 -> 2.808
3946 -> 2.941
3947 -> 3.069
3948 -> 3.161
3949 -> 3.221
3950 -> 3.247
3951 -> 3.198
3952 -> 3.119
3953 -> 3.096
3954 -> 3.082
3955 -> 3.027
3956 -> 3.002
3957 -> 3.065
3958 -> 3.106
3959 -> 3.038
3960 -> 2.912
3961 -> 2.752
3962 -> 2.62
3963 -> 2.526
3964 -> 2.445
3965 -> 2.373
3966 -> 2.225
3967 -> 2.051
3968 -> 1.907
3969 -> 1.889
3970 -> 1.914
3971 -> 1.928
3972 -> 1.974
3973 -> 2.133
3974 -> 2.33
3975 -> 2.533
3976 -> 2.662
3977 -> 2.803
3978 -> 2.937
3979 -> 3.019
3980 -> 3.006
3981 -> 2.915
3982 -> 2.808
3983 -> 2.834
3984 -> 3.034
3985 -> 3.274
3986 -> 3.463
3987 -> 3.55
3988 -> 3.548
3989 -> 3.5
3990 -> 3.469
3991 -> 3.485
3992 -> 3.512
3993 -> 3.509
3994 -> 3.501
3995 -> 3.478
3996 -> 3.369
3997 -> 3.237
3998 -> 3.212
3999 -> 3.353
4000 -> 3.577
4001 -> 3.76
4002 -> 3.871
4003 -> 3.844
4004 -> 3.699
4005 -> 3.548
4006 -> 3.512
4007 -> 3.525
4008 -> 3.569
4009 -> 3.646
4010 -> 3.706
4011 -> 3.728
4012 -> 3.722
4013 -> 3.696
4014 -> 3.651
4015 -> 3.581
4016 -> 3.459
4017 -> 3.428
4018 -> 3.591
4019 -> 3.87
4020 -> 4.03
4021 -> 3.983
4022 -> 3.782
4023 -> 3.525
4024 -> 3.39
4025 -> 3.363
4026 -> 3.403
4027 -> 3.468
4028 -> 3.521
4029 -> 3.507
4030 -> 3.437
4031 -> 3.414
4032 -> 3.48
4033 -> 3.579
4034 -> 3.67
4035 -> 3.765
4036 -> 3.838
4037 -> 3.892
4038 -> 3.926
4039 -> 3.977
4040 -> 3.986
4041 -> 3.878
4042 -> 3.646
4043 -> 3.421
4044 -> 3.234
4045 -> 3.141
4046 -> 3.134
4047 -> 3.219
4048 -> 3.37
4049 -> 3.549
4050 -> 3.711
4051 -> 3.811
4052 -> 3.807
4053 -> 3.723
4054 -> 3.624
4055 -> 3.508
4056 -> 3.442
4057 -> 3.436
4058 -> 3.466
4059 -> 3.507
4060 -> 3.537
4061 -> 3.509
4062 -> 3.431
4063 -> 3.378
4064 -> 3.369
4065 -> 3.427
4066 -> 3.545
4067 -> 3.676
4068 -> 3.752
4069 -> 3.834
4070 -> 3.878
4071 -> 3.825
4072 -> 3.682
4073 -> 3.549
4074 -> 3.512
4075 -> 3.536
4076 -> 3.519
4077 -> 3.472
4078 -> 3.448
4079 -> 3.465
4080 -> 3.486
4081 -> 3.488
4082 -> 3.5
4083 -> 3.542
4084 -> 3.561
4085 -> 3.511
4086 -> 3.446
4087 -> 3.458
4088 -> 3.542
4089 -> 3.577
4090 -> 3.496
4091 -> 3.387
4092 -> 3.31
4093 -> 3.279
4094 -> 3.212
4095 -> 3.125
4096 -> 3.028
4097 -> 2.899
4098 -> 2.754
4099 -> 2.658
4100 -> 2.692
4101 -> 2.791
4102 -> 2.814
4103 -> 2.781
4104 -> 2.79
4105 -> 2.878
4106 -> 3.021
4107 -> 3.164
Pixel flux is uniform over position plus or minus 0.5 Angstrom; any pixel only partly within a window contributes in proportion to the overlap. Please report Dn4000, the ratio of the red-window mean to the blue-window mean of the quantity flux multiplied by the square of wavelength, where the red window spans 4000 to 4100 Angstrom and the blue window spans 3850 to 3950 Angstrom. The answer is 1.4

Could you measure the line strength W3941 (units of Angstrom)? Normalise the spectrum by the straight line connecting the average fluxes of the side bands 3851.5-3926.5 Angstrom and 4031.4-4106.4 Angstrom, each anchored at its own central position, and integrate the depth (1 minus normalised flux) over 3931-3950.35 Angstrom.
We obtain 3.2 Angstrom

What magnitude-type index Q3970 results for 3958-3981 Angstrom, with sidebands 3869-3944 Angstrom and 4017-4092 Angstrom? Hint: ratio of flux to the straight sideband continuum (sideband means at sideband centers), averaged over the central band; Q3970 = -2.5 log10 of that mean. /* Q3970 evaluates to 0.22 mag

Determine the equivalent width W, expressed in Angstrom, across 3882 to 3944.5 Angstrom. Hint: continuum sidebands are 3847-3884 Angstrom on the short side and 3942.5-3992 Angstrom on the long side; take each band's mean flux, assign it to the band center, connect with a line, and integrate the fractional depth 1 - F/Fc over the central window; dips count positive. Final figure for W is 4.1 Angstrom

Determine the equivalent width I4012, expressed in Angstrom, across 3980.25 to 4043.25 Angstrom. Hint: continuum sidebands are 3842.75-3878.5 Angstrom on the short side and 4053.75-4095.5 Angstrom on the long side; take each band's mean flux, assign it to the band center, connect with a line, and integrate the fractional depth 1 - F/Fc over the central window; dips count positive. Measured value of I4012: -4.39 Angstrom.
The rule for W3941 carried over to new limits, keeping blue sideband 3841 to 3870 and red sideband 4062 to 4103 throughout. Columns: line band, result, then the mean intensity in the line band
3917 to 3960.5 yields 4.9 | 2.72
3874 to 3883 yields 1.4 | 2.48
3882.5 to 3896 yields 2.6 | 2.39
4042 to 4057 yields -0.8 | 3.48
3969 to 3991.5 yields 2.2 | 2.85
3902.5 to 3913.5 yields -0.3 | 3.07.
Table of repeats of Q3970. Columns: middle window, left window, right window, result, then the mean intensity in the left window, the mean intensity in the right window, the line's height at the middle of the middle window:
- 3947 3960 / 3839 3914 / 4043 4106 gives -0.04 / 2.72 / 3.38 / 2.98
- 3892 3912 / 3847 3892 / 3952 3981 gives -0.06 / 2.72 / 2.6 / 2.68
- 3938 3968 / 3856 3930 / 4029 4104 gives 0.08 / 2.81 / 3.46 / 3.03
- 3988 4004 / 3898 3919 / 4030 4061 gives -0.05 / 3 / 3.59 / 3.38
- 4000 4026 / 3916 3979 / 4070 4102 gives -0.23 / 2.62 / 3.35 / 2.96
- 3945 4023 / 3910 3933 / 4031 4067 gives 0.02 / 2.81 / 3.57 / 3.18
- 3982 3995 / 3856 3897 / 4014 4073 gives -0.02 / 2.72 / 3.59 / 3.31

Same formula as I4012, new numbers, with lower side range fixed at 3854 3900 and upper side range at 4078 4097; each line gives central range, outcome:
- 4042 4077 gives -2.36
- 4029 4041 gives -1.83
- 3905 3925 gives -1.90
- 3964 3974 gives 3.10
